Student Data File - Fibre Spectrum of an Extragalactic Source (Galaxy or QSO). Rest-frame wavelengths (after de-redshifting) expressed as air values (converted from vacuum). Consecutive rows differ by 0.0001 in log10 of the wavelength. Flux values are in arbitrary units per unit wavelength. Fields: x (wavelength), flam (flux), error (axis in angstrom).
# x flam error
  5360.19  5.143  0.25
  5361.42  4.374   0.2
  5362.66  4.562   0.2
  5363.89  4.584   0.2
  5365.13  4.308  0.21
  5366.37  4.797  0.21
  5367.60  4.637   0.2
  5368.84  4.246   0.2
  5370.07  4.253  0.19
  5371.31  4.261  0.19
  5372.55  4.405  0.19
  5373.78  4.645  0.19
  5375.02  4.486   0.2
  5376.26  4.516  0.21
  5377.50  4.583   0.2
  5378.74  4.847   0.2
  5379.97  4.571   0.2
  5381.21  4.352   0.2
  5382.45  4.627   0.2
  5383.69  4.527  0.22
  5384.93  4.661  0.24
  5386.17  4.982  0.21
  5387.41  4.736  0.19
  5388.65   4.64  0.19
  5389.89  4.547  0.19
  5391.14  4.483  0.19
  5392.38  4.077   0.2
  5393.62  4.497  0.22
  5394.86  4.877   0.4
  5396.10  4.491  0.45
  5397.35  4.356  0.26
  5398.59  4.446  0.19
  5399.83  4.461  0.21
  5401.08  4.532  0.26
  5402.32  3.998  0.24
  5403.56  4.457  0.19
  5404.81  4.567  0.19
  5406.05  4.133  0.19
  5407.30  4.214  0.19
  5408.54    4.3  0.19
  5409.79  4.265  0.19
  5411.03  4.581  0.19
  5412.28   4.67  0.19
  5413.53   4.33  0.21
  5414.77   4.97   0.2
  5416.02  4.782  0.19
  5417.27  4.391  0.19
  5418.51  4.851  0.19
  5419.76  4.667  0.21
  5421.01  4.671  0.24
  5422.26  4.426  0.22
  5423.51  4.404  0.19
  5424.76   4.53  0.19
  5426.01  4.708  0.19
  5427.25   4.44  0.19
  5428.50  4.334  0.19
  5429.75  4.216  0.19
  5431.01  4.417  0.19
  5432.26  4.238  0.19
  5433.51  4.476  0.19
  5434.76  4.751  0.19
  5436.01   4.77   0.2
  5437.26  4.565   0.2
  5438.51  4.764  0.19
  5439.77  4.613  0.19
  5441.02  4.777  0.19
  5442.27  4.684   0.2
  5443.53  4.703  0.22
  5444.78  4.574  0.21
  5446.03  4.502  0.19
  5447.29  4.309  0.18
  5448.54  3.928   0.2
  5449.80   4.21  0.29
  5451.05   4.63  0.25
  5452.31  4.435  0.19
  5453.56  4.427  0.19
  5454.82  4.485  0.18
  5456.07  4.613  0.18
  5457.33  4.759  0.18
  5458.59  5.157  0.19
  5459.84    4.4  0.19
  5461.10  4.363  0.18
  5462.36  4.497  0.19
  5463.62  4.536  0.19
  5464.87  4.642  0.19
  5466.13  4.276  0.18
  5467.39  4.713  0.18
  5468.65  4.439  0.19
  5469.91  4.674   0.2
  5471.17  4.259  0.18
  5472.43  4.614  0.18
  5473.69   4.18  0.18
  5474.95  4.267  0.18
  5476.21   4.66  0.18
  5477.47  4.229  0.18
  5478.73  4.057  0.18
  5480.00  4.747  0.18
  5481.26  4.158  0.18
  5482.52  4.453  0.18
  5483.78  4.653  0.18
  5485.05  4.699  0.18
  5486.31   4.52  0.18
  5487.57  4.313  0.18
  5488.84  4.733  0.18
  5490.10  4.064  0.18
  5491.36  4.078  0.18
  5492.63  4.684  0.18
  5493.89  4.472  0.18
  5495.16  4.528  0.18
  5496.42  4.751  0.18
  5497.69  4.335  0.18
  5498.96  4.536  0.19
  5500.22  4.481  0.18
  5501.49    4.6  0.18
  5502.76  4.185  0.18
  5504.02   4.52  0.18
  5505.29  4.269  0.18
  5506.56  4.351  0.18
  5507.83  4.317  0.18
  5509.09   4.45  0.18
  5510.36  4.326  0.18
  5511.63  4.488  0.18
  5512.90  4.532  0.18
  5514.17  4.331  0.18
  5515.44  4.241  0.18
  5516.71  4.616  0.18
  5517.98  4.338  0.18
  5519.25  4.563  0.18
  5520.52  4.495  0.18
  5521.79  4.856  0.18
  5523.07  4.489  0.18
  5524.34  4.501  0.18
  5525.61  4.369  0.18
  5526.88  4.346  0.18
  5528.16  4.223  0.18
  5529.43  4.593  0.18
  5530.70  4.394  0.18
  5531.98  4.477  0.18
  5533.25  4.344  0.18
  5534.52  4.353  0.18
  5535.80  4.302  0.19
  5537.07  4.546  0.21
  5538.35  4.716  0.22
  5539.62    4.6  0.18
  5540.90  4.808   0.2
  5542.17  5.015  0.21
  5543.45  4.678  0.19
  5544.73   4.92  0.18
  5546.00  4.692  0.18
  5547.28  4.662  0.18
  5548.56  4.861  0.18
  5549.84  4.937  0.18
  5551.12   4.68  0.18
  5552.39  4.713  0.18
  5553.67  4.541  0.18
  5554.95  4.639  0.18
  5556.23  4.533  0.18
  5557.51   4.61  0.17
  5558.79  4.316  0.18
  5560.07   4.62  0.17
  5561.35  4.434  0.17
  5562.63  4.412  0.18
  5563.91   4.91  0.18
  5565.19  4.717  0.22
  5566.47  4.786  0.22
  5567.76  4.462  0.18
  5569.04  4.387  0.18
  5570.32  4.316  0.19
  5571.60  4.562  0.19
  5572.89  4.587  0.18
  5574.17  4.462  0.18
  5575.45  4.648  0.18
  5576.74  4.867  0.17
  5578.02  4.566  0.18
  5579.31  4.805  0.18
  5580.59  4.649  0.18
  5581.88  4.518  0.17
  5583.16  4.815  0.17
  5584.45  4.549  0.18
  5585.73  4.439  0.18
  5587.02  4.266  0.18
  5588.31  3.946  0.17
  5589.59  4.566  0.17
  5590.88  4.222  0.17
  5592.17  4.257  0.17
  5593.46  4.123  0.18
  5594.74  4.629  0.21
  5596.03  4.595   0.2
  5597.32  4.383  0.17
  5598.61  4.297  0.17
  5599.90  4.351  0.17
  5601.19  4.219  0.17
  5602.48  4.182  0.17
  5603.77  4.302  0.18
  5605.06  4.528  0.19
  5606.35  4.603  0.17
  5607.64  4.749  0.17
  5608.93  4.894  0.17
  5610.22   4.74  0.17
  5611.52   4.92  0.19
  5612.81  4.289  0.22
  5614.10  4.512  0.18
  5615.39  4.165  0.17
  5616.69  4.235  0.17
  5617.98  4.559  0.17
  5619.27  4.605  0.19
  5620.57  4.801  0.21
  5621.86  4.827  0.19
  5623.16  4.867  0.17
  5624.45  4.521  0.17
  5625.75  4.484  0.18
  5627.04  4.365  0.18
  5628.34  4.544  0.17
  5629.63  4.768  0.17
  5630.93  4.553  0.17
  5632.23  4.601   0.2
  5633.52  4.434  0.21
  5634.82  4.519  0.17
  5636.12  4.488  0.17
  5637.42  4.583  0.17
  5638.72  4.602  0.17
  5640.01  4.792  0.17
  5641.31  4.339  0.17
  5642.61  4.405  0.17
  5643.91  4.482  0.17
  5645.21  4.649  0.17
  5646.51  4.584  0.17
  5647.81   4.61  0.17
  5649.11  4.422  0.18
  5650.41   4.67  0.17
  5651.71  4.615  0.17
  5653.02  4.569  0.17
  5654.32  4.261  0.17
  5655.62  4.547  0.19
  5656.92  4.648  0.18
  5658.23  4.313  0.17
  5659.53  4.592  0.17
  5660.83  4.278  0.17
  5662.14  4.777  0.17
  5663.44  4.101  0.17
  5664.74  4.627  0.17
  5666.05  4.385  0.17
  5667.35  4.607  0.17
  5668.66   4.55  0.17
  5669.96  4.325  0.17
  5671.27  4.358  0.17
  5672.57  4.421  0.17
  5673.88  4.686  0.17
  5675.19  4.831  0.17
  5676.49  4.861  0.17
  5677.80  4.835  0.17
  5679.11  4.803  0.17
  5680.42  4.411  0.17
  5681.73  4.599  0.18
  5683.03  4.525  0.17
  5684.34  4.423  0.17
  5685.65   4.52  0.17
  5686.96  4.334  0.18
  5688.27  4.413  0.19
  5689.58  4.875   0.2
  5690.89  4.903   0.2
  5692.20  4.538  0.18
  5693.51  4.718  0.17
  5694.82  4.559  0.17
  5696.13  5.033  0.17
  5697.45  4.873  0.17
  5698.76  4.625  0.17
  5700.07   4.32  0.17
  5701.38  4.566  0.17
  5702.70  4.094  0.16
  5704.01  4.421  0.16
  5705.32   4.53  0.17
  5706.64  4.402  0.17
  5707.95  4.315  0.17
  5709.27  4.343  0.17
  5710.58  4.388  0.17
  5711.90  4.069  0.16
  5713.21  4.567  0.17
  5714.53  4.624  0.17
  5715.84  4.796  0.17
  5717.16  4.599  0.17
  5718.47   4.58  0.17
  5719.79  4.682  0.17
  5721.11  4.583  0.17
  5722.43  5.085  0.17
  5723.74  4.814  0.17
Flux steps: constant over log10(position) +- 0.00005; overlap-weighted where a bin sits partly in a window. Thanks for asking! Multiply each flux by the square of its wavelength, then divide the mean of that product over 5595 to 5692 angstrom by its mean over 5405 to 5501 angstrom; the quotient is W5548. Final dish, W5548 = 1.1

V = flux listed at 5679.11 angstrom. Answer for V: 4.803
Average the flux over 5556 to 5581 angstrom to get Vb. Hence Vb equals 4.58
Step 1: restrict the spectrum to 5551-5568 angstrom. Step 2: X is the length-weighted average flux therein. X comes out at 4.6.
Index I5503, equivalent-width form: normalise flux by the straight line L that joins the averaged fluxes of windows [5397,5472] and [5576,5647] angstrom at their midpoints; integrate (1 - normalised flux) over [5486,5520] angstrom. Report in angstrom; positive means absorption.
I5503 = 0.61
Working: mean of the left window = 4.51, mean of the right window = 4.52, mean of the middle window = 4.43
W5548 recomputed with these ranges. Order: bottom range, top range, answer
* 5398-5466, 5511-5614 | 1.05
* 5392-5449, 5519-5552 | 1.07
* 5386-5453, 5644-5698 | 1.11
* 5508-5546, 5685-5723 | 1.08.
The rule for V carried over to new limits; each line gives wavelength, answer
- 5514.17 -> 4.331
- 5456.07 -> 4.613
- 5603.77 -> 4.302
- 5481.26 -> 4.158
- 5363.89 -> 4.584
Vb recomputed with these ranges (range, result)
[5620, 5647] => 4.58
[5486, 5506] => 4.44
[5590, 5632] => 4.5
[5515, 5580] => 4.58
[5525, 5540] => 4.44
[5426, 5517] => 4.47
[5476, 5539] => 4.44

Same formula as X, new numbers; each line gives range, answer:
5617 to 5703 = 4.57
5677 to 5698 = 4.65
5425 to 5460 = 4.53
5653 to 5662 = 4.47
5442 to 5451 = 4.42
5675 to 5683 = 4.71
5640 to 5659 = 4.52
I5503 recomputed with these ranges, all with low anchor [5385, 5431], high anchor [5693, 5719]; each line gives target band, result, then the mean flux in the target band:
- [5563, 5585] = -0.54 angstrom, 4.62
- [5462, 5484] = 0.30 angstrom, 4.44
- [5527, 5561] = -0.69 angstrom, 4.6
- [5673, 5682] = -0.39 angstrom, 4.71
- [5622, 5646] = -0.24 angstrom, 4.56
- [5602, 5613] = -0.20 angstrom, 4.6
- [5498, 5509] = 0.24 angstrom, 4.41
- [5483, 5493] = 0.10 angstrom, 4.46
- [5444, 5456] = 0.27 angstrom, 4.41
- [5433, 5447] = -0.44 angstrom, 4.65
